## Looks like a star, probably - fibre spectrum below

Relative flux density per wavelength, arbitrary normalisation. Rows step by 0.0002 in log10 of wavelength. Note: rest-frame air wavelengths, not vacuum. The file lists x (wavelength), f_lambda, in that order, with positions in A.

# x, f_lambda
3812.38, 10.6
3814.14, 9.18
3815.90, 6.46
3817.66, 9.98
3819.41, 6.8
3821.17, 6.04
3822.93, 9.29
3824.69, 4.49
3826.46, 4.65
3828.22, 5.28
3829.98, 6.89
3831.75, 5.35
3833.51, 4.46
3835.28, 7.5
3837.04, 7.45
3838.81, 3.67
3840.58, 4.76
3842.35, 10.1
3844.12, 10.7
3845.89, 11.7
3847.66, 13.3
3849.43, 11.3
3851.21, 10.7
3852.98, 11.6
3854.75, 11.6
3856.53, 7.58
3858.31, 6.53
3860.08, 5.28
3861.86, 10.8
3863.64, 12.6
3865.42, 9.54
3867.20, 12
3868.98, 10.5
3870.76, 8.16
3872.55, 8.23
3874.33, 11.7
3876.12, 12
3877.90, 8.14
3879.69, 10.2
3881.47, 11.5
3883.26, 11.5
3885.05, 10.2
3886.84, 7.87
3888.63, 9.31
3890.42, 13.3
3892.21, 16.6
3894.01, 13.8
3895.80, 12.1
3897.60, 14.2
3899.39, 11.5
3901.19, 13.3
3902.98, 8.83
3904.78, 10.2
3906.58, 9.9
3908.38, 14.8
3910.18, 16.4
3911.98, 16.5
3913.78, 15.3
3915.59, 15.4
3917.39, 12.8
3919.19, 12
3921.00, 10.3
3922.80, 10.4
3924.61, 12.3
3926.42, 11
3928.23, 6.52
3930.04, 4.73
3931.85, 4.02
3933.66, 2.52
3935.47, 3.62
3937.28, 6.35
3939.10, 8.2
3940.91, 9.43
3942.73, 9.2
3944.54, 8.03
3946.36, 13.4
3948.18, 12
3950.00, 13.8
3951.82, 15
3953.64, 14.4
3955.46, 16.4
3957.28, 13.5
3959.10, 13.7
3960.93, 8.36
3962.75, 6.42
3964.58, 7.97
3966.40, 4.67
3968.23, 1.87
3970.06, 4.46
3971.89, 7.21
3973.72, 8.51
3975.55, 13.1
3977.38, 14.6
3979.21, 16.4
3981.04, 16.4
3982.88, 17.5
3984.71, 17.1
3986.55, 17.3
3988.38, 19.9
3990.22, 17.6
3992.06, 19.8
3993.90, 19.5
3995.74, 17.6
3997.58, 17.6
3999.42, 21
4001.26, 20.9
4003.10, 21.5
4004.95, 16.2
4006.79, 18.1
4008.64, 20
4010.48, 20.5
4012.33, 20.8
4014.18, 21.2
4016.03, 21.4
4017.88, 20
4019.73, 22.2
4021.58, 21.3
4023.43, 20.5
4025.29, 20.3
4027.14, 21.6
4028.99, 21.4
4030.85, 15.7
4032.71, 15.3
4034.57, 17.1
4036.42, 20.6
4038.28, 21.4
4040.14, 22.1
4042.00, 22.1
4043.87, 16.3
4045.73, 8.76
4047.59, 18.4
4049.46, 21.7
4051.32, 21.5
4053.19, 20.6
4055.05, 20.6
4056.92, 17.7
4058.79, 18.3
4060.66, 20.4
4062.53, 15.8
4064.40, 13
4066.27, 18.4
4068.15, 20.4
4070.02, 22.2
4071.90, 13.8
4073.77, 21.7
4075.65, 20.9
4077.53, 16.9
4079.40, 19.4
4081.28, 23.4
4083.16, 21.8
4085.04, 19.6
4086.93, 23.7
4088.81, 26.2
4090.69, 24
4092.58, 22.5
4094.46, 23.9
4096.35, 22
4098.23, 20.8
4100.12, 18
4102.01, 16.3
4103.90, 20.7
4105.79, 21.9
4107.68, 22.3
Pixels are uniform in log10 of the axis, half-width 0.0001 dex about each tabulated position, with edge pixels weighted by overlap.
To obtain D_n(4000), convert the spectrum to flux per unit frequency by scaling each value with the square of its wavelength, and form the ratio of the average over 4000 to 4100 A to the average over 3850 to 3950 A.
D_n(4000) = 2.05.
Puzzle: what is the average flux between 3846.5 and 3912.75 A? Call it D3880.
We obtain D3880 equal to 11.2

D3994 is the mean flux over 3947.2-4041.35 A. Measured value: 16.4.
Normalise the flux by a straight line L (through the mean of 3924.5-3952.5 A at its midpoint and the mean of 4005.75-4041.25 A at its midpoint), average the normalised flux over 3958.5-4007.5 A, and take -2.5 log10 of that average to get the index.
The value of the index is 0.06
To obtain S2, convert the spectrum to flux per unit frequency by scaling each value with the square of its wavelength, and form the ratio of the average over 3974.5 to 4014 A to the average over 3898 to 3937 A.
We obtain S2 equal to 1.8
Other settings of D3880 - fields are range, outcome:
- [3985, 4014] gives 19.2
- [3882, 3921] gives 12.6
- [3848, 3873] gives 9.85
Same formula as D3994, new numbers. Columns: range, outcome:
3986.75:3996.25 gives 18.8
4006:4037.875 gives 19.9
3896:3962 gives 11.1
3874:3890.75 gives 10.4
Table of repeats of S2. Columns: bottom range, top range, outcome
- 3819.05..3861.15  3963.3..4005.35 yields 2.02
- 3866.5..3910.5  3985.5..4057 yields 1.83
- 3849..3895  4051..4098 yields 2.15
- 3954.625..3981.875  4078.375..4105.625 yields 2.25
